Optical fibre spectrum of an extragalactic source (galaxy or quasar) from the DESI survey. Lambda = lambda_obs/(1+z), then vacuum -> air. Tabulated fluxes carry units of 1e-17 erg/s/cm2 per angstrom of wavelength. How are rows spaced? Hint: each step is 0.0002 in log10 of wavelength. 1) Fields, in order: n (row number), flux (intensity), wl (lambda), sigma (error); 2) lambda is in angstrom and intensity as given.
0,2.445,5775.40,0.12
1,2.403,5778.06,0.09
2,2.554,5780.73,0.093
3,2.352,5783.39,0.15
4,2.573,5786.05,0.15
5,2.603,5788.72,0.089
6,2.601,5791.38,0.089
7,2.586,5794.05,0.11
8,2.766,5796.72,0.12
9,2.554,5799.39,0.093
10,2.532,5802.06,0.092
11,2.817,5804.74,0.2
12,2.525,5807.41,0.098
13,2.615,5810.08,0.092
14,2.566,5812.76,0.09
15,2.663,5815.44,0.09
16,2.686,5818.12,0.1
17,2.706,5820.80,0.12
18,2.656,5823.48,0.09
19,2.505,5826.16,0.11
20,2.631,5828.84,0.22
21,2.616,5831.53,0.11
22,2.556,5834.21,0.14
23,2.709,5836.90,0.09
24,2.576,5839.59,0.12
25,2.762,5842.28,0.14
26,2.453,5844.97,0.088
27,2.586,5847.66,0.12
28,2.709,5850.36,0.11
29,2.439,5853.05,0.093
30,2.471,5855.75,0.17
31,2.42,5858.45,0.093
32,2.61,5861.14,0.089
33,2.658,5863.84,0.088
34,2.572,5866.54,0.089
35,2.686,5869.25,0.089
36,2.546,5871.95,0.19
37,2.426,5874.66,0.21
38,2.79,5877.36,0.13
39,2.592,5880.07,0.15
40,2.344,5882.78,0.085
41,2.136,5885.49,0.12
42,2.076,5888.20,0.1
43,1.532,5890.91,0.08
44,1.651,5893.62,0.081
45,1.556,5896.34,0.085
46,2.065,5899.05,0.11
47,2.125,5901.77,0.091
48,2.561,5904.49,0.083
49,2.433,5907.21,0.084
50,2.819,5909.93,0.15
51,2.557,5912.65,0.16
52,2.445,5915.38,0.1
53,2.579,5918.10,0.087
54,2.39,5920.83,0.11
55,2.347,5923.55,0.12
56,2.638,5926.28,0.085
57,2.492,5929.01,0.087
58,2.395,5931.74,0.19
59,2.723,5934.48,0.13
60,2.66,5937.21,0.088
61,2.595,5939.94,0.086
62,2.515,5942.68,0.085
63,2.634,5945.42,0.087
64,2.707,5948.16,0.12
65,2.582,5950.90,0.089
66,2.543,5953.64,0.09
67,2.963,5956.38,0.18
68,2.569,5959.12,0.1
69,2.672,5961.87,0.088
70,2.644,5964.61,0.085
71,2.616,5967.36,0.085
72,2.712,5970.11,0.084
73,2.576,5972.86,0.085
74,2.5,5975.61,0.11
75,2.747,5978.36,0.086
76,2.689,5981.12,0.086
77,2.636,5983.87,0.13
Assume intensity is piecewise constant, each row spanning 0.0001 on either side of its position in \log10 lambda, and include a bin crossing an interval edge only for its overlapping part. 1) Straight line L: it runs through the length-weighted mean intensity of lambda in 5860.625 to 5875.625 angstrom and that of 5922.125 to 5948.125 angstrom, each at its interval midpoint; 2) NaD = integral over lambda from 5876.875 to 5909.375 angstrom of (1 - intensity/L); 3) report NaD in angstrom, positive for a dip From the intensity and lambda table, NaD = 5.3 angstrom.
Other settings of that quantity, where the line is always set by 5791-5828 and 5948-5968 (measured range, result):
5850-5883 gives 1.0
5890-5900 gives 3.6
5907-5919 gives 0.3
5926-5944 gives 0.6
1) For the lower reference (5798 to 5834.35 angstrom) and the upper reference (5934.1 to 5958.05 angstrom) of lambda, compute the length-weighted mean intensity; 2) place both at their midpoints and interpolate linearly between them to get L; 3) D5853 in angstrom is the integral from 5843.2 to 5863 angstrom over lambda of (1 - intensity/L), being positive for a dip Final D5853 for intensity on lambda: 0.7 angstrom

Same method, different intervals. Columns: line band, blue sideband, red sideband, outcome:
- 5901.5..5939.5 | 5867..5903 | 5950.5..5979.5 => -2.0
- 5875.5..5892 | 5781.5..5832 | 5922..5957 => 2.1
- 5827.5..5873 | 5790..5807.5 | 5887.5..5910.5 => -4.8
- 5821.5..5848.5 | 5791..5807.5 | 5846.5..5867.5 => -0.2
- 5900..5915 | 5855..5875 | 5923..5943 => 0.4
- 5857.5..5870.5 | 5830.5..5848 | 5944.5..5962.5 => 0.1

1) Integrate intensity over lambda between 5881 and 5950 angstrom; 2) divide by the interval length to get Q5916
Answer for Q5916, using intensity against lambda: 2.36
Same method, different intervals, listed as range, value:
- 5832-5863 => 2.57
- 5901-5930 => 2.5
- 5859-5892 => 2.42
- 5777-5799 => 2.56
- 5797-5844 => 2.63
